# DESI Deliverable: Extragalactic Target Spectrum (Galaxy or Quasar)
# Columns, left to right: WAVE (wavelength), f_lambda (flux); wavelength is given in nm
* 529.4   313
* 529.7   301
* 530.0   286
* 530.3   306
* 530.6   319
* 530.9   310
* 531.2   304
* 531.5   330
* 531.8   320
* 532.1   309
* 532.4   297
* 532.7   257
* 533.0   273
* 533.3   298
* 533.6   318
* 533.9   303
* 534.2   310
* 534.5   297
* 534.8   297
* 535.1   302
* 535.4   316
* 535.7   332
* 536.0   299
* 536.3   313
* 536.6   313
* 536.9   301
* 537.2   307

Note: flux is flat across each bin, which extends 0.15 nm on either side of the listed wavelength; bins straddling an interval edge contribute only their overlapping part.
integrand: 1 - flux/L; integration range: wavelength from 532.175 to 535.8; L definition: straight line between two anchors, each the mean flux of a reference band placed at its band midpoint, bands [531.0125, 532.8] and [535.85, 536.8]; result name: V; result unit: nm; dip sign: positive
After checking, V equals 0.07 nm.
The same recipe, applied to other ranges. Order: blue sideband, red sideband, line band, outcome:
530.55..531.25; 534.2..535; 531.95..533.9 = 0.08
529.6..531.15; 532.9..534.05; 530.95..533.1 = 0.01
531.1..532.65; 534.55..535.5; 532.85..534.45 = 0.03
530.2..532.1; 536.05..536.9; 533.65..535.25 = 0.04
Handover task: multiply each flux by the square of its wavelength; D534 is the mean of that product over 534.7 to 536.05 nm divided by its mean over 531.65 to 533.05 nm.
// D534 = 1.1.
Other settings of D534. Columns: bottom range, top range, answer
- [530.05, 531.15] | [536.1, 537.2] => 1.02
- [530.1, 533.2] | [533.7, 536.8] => 1.03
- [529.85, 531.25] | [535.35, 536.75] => 1.05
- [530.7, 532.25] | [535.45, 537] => 1.01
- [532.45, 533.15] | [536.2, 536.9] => 1.17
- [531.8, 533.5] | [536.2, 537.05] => 1.08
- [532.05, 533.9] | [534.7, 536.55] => 1.07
